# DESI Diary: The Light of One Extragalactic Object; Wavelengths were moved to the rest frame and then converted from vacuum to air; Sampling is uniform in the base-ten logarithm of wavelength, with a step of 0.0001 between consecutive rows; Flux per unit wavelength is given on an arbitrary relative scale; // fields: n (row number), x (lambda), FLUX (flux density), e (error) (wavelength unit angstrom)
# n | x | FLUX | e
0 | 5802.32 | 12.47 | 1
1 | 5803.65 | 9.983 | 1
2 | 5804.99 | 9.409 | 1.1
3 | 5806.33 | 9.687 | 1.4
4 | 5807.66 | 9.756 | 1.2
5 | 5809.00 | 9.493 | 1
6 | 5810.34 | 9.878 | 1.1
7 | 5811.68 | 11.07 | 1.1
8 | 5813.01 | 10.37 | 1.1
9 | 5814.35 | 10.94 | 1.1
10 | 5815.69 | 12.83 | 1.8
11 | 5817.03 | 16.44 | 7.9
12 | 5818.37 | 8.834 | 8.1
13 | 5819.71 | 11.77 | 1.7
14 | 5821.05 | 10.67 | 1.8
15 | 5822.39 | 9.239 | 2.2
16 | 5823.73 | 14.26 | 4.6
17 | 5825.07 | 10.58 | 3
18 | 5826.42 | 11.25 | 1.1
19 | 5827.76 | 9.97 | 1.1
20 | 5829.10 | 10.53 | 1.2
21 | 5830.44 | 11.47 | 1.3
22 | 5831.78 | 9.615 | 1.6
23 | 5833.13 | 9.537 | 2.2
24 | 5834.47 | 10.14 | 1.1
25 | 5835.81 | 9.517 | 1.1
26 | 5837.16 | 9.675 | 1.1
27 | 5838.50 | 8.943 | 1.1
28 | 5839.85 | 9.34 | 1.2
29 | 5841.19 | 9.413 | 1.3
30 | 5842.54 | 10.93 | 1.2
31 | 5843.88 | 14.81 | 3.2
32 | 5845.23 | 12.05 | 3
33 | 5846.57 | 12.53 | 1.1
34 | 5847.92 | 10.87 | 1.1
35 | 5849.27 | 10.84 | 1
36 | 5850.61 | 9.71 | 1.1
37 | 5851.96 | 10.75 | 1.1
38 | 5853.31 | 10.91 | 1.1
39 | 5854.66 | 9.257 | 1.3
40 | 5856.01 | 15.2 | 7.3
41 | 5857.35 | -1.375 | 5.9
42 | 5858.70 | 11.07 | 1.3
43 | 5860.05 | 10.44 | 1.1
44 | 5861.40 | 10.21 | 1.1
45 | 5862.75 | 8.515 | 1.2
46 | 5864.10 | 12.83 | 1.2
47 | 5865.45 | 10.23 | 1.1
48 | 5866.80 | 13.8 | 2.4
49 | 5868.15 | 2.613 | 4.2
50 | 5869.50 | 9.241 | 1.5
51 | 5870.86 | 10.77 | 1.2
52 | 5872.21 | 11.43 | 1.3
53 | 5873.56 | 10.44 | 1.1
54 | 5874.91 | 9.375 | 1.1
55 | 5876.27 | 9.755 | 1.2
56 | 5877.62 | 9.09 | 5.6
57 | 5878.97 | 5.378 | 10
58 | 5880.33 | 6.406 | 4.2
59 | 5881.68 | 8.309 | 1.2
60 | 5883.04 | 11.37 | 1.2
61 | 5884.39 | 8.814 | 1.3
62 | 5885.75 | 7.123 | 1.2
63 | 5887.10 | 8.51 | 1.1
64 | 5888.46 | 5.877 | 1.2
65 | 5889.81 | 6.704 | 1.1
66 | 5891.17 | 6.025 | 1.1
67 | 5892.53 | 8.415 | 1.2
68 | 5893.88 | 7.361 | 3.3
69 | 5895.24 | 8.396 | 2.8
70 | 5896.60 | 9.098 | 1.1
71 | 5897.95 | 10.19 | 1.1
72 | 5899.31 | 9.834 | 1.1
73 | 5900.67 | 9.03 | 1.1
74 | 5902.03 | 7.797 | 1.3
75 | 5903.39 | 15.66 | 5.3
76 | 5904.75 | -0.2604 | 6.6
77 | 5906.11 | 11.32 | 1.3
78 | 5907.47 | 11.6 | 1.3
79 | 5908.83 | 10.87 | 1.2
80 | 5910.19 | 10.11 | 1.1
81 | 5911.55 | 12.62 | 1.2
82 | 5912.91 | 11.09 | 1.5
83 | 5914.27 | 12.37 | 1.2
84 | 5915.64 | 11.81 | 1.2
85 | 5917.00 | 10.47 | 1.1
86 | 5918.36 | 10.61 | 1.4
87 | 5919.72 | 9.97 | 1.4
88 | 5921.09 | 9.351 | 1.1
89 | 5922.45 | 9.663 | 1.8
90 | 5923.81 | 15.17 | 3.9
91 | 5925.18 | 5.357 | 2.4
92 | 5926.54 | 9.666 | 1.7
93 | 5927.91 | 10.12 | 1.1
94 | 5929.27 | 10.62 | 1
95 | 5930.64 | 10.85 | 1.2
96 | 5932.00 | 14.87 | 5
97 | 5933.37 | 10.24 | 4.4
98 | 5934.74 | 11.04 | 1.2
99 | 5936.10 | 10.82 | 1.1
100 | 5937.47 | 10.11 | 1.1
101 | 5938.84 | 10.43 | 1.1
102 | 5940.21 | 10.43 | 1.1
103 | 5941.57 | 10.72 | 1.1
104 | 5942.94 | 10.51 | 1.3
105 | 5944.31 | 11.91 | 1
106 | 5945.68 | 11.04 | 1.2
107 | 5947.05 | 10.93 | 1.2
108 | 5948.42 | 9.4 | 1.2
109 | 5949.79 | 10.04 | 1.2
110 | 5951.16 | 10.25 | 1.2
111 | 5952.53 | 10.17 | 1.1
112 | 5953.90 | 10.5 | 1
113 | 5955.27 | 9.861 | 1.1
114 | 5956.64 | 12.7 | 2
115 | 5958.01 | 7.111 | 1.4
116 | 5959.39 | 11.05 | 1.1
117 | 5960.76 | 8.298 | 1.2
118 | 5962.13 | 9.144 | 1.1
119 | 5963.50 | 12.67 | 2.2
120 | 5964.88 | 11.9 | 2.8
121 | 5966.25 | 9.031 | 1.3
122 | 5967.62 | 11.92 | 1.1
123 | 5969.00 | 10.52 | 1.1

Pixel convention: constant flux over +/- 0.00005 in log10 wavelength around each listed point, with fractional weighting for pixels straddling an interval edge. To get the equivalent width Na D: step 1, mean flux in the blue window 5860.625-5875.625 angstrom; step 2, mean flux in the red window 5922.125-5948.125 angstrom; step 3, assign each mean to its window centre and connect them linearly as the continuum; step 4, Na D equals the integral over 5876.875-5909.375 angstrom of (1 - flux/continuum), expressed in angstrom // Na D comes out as 5.7 angstrom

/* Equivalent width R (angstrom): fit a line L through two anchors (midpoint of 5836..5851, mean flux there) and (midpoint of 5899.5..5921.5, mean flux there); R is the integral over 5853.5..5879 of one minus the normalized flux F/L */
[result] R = 2.7 angstrom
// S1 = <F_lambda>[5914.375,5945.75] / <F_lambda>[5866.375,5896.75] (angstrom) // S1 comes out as 1.3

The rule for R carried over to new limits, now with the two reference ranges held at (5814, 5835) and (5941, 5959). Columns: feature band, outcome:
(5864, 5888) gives 3.9 angstrom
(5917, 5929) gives 0.6 angstrom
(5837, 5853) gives 0.2 angstrom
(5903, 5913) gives 0.4 angstrom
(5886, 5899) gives 3.5 angstrom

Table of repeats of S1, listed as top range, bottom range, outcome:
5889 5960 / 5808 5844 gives 0.94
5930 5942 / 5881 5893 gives 1.40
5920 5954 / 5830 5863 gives 1.04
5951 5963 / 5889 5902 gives 1.20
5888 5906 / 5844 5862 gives 0.79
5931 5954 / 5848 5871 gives 1.11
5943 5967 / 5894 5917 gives 1.03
